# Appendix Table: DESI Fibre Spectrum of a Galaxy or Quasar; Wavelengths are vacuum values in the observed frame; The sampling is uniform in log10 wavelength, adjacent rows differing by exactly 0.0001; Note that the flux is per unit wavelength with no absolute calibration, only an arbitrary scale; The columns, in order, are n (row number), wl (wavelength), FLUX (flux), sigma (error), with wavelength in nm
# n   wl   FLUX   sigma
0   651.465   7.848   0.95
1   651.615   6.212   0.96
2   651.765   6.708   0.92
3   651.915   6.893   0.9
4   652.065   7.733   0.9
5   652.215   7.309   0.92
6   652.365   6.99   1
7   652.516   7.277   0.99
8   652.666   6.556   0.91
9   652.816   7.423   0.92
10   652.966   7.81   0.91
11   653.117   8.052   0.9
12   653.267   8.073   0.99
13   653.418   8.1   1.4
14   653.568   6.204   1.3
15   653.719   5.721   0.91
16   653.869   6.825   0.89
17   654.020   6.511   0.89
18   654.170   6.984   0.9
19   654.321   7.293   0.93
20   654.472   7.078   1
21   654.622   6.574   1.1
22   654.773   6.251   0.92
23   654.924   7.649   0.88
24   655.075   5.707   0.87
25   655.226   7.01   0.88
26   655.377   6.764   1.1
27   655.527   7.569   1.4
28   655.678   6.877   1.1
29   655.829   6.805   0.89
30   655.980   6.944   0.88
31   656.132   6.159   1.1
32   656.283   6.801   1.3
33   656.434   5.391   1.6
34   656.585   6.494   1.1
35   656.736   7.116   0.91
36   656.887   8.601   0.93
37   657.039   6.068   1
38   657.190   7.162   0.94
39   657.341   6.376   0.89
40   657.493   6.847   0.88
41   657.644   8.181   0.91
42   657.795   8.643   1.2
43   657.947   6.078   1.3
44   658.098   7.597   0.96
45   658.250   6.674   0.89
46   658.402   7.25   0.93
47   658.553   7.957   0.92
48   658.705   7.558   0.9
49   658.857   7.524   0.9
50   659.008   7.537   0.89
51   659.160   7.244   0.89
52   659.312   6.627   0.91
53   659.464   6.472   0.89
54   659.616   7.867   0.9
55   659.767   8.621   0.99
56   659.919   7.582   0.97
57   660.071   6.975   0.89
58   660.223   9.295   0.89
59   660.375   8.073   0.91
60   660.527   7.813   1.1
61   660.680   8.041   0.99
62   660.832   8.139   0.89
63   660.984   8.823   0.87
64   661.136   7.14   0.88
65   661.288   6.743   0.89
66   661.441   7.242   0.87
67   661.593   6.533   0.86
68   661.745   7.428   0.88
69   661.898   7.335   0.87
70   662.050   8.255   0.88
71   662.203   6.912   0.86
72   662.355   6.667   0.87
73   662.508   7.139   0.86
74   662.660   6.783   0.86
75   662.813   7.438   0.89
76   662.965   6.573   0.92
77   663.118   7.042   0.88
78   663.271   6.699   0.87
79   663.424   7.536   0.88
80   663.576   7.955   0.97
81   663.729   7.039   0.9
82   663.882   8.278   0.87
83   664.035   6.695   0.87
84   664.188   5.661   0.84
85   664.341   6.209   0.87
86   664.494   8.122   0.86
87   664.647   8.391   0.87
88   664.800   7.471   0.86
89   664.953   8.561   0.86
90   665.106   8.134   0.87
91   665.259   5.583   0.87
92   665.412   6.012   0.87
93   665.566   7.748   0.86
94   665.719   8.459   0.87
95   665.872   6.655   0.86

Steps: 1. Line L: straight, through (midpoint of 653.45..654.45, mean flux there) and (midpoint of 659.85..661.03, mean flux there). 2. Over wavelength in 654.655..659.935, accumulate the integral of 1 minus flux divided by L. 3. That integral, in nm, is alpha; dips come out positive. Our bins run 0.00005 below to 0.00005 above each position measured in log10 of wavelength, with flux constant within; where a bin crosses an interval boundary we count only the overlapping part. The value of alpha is 0.23 nm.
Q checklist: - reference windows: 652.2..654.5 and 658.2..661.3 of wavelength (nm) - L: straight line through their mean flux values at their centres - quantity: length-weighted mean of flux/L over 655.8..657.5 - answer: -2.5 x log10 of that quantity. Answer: 0.10 mag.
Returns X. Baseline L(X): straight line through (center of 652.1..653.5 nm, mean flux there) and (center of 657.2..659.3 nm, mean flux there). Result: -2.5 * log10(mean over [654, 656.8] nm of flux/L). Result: 0.104 mag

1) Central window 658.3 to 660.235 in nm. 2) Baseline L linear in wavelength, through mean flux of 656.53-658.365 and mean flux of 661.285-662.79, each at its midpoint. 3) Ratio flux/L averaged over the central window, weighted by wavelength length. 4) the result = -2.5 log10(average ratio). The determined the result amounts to -0.05 mag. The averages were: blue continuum 7.16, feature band 7.51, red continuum 7.13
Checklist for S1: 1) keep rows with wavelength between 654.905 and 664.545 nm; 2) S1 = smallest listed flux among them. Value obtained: 5.391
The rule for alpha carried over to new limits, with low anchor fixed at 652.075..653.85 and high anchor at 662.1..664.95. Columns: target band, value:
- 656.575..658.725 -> -0.012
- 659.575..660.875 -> -0.152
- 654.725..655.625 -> 0.048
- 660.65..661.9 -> -0.049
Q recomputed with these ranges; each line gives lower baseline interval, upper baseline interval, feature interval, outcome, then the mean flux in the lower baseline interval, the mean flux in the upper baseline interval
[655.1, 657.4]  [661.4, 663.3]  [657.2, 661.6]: -0.085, 6.79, 7.09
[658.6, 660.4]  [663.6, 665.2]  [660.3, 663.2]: 0.024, 7.61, 7.45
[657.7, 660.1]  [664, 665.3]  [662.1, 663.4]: 0.054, 7.4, 7.27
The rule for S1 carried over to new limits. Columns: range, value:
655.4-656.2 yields 6.159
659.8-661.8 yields 6.533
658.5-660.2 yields 6.472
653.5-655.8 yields 5.707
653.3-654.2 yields 5.721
